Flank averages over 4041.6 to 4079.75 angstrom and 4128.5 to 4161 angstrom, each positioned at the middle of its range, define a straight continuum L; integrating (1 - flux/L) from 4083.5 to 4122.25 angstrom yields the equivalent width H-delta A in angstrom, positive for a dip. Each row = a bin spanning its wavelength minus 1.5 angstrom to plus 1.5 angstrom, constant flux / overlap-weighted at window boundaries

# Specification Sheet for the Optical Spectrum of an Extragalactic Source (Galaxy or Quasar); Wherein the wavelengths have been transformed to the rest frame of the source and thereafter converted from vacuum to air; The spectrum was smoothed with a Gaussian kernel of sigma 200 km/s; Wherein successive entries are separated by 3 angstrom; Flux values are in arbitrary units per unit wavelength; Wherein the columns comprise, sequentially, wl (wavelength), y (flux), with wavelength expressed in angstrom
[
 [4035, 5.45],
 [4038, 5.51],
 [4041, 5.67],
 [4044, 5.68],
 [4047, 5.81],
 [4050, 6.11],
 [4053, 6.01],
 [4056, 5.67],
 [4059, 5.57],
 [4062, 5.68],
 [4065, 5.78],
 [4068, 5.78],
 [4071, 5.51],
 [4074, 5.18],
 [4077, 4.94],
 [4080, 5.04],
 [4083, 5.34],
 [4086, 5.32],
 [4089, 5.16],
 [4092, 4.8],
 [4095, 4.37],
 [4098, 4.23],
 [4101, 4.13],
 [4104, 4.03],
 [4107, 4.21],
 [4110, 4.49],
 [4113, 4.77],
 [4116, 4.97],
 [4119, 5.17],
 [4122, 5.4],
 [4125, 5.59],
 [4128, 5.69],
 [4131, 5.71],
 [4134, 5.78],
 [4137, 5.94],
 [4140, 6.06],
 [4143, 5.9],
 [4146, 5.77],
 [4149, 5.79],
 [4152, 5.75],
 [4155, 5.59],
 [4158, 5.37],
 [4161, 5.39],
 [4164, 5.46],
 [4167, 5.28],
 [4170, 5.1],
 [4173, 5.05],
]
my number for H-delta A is 6.8 angstrom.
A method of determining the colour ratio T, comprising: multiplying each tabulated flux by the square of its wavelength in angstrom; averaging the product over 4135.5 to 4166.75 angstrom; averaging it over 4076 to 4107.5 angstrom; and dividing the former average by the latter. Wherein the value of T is 1.25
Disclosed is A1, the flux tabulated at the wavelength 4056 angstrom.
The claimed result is 5.67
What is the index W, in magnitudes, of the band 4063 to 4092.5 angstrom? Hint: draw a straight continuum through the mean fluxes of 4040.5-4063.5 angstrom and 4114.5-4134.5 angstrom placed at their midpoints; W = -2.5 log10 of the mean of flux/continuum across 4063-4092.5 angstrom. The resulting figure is 0.07 mag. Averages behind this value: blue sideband 5.78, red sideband 5.46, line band 5.31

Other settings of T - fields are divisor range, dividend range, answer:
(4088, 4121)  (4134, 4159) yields 1.29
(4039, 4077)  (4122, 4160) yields 1.05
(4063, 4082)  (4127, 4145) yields 1.12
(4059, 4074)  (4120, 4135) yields 1.03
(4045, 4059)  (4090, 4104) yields 0.76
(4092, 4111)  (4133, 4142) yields 1.41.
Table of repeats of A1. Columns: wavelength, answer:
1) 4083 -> 5.34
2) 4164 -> 5.46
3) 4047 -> 5.81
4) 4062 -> 5.68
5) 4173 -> 5.05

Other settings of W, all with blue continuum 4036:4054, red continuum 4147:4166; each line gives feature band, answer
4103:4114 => 0.279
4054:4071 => 0.011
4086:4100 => 0.208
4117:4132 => 0.026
